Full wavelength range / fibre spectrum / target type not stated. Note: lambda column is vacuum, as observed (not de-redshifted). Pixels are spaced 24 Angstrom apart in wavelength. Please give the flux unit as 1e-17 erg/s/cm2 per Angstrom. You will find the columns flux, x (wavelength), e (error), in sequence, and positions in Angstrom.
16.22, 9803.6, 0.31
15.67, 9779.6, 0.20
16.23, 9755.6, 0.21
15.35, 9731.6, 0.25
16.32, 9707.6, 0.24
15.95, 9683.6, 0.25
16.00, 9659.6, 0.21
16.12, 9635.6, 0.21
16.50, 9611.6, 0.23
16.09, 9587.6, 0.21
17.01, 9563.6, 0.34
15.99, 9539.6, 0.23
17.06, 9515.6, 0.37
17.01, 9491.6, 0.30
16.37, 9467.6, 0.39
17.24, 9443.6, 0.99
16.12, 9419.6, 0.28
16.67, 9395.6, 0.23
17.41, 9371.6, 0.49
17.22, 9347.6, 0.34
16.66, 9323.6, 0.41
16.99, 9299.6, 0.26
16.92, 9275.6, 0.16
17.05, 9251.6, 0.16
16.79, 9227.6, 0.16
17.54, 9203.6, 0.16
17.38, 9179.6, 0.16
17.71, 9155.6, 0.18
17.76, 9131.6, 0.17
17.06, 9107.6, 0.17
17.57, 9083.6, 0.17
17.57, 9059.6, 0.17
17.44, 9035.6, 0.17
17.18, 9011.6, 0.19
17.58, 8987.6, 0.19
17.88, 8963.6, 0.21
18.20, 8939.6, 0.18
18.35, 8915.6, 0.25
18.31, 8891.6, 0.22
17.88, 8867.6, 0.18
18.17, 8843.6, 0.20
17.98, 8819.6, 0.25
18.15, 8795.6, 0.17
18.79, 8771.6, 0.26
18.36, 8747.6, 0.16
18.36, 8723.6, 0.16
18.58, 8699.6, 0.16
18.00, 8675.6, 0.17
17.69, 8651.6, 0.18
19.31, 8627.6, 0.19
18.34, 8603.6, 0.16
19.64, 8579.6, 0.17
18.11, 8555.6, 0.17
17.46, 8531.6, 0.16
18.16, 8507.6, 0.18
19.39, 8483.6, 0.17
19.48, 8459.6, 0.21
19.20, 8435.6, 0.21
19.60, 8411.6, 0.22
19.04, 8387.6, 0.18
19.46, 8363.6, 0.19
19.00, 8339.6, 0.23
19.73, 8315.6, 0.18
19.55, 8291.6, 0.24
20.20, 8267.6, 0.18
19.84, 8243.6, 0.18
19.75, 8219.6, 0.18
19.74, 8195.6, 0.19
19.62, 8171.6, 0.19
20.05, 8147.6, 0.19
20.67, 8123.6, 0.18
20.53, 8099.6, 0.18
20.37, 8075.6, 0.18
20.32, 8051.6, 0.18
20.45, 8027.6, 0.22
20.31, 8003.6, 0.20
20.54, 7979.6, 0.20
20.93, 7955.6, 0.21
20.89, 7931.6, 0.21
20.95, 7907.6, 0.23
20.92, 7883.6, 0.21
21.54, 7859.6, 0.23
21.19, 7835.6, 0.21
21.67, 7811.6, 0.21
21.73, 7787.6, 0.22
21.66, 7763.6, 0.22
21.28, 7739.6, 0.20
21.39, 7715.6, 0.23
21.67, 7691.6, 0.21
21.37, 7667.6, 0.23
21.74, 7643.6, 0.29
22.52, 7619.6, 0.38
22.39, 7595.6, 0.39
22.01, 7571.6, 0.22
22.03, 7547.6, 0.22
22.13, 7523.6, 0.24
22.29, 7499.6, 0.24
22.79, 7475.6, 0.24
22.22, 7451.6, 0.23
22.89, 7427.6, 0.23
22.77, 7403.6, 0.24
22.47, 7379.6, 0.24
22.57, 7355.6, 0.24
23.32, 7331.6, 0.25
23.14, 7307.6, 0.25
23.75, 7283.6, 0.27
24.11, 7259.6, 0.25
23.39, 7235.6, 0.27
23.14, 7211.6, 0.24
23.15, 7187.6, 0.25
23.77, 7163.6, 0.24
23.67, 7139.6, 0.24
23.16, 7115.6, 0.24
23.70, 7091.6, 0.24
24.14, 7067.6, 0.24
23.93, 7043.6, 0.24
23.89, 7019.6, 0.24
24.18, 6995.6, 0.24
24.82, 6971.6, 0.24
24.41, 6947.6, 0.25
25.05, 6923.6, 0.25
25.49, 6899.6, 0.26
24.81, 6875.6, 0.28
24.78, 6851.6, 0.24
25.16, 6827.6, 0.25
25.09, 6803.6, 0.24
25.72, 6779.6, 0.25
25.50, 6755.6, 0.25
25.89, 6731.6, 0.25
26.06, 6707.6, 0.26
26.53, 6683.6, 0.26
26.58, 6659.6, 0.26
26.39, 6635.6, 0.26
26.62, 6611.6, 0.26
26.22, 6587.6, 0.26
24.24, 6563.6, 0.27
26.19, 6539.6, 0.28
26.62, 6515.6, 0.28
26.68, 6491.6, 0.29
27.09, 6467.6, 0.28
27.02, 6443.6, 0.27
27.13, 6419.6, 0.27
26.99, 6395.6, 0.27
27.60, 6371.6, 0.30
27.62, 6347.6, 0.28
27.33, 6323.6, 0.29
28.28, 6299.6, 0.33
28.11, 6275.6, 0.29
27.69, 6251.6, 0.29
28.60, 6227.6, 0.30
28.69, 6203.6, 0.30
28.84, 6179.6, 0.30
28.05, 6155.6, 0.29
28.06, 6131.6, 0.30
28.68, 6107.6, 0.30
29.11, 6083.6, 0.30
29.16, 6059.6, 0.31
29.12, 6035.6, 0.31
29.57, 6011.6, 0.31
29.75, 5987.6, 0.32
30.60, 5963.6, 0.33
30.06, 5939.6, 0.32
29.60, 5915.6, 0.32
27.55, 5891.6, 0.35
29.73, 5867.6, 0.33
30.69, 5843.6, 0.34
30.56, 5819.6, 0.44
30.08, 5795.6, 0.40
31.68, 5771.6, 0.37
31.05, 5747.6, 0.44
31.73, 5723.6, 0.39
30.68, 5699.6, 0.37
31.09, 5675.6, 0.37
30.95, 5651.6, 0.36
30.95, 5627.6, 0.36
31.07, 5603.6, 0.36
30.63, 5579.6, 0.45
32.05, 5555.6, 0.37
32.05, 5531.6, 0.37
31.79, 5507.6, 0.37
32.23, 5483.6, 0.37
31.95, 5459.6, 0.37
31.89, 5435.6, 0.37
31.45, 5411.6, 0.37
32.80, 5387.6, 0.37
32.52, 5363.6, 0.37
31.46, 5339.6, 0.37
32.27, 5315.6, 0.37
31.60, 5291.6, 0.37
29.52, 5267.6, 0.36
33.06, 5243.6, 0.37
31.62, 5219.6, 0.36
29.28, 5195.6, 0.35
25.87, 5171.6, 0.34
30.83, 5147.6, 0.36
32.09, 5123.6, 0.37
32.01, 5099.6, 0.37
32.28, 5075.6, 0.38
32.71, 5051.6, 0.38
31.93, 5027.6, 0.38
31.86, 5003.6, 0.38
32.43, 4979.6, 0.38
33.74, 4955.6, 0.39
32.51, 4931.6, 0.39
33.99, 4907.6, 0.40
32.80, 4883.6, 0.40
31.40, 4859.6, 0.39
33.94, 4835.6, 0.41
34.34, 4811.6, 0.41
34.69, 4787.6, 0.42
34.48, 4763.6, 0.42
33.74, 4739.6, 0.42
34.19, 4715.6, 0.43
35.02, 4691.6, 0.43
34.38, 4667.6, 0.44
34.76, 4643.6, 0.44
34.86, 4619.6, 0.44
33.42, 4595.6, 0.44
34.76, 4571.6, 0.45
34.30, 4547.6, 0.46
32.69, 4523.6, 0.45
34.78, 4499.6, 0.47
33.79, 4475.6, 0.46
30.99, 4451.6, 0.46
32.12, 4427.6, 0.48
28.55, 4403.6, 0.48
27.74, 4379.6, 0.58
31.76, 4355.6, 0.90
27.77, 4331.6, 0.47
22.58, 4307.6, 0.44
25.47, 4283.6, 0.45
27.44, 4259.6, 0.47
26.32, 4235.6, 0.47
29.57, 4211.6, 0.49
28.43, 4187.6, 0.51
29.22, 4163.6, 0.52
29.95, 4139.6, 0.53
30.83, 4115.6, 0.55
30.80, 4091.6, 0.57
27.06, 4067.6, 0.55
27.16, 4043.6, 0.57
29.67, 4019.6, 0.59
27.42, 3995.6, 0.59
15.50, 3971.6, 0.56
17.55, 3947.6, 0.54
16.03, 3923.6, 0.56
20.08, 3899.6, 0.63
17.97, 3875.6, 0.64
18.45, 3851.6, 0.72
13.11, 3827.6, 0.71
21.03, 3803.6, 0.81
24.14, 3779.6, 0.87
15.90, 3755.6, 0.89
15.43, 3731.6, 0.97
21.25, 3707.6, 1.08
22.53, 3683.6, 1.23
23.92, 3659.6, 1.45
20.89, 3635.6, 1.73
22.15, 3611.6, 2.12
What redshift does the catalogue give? 0.000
